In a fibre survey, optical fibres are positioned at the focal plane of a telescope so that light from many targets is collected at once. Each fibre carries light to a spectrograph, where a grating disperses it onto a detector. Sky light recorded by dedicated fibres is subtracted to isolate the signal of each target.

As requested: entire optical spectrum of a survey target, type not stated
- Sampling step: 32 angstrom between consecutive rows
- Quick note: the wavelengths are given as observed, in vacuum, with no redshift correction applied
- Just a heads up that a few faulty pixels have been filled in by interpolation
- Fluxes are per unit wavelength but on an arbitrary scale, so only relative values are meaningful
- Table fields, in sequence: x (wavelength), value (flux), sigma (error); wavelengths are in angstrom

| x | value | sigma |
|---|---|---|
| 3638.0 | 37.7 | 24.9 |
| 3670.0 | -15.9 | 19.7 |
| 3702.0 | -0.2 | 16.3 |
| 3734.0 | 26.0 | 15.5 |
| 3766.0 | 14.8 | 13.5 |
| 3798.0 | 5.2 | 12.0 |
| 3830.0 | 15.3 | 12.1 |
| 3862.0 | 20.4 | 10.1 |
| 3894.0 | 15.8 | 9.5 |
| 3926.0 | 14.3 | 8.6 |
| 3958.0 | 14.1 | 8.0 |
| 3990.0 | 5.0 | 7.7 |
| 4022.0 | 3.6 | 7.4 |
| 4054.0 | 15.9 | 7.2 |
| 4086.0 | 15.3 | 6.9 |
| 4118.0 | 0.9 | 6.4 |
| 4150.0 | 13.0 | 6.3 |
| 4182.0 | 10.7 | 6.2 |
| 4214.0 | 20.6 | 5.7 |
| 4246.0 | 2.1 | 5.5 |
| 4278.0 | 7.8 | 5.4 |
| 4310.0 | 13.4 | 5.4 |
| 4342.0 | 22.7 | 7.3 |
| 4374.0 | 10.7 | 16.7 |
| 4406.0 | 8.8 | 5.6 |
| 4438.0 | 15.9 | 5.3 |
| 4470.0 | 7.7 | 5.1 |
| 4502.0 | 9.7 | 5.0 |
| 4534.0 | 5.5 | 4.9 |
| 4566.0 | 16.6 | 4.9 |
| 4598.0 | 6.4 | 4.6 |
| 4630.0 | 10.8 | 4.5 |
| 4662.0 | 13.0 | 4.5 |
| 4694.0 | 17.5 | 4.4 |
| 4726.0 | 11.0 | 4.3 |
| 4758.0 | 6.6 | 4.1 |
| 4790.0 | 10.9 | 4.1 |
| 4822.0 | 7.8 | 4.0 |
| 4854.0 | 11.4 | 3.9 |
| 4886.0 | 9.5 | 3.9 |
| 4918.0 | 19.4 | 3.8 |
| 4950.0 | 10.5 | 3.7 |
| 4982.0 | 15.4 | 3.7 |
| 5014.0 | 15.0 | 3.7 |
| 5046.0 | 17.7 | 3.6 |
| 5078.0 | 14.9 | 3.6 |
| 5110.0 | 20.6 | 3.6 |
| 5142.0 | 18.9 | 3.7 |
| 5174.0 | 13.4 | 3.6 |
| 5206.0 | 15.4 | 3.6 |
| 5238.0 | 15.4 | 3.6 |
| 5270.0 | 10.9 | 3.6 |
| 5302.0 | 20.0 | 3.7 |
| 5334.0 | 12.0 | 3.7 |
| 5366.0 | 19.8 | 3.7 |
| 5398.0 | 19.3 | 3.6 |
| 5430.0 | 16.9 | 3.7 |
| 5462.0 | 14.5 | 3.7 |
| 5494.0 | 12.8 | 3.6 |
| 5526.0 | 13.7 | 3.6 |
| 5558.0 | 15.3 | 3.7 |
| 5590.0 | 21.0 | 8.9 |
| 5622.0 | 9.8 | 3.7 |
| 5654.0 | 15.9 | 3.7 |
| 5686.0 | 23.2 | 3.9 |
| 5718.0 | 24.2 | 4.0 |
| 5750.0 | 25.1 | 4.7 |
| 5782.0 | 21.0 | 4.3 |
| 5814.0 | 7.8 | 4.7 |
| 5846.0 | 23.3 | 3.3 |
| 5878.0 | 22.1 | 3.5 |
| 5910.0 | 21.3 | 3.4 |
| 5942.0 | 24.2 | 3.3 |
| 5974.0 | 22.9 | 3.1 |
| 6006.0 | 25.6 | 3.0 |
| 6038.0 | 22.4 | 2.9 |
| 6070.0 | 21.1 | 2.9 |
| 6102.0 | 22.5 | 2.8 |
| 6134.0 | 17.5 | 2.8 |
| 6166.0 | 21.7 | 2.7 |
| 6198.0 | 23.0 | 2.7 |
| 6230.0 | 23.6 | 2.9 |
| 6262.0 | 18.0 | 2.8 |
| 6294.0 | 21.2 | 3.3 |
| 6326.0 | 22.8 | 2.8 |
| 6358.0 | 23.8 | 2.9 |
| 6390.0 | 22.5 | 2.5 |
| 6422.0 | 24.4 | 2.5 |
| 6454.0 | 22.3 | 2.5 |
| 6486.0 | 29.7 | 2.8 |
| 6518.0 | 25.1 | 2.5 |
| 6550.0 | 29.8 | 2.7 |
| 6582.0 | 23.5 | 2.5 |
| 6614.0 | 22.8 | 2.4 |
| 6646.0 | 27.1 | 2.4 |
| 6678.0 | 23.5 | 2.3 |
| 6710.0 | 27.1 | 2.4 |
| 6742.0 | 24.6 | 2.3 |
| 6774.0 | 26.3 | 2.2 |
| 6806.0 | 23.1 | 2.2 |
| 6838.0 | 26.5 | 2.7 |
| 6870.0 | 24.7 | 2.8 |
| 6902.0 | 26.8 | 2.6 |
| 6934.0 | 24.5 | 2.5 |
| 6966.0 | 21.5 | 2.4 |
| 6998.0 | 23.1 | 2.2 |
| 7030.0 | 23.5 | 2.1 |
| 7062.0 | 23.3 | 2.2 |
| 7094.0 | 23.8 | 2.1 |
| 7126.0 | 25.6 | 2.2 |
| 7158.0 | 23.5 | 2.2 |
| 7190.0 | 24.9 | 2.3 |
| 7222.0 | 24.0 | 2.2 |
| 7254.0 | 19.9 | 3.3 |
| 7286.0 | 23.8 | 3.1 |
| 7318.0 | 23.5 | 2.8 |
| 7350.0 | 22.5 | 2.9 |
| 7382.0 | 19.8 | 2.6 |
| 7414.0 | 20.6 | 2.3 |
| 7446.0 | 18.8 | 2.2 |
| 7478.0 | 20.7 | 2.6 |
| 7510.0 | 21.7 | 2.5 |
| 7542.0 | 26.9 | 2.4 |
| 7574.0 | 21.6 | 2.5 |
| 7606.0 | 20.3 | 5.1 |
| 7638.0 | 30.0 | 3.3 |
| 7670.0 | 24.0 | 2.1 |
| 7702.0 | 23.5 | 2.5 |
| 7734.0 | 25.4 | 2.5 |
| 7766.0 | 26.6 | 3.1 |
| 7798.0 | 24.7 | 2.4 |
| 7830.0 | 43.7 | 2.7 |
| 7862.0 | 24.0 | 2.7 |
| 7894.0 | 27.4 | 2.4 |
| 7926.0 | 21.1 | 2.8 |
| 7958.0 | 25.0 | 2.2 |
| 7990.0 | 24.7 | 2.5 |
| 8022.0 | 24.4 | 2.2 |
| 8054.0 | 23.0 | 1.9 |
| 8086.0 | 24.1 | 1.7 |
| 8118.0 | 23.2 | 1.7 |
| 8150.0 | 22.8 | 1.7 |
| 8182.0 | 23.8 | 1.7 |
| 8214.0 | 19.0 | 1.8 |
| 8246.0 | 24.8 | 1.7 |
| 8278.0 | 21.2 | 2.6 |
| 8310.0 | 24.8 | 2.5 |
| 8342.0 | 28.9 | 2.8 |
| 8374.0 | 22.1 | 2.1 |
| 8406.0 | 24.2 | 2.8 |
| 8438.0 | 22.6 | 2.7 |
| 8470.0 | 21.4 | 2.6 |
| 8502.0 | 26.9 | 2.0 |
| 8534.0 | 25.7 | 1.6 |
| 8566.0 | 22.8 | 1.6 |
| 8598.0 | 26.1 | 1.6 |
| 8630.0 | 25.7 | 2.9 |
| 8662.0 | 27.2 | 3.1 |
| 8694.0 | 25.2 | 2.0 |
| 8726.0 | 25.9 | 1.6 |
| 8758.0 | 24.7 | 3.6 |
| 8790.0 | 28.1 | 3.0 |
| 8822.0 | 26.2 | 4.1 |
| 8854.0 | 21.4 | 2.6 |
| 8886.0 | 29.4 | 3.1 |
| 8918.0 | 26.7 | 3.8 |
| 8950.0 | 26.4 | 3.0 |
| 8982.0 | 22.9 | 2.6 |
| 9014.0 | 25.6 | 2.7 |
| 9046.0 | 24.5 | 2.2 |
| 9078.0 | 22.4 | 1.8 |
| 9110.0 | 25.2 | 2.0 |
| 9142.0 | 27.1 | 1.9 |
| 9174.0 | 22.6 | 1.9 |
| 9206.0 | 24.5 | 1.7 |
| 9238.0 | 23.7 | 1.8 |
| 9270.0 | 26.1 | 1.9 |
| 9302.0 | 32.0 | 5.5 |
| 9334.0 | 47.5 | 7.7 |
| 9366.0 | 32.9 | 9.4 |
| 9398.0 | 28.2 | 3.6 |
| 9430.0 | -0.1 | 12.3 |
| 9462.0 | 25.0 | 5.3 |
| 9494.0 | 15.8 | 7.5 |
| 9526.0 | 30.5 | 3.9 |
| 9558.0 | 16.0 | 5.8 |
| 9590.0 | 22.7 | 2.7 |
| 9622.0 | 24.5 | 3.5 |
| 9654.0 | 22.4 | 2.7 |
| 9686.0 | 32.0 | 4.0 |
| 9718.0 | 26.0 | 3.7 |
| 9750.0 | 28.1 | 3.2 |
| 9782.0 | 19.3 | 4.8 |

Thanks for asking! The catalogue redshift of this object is 0.419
